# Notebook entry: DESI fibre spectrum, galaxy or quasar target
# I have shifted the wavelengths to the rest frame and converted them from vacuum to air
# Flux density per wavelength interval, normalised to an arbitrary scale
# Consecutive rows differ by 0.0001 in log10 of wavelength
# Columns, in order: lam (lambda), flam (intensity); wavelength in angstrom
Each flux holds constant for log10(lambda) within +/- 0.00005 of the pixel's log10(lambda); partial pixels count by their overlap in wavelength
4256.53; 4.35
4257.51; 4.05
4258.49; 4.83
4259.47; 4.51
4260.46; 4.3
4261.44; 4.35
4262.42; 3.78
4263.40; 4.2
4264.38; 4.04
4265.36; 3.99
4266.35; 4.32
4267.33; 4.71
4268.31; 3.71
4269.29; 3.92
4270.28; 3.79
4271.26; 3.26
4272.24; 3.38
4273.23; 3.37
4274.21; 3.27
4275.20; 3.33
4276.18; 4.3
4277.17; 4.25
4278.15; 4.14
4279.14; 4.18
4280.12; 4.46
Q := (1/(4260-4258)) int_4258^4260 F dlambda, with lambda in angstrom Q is 4.65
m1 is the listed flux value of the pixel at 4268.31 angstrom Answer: 3.71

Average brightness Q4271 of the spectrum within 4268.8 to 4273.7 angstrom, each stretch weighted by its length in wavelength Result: 3.54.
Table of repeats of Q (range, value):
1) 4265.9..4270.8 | 4.09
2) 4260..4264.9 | 4.14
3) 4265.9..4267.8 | 4.52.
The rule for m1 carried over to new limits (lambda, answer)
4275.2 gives 3.33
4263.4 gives 4.2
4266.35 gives 4.32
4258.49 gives 4.83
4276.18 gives 4.3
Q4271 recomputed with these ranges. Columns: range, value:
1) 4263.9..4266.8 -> 4.11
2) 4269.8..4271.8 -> 3.53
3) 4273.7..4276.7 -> 3.63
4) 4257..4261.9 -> 4.4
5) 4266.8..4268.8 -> 4.23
